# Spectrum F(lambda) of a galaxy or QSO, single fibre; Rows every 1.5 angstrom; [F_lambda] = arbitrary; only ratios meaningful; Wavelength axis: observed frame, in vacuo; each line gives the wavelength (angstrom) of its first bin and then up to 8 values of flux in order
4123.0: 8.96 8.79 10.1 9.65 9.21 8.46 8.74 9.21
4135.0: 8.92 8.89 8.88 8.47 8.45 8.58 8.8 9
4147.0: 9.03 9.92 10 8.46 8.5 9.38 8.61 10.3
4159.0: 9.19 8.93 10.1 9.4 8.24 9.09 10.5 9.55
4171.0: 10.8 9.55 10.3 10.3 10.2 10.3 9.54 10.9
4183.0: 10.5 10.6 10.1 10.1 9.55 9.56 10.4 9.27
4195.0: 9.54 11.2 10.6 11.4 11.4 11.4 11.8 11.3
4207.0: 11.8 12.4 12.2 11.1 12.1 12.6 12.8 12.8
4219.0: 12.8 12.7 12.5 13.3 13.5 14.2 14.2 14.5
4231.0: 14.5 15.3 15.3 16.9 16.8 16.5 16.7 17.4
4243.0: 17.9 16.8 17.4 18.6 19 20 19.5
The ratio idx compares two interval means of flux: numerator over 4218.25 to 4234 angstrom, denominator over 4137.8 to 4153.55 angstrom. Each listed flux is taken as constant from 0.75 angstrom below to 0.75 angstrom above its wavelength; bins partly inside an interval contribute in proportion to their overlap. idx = 1.5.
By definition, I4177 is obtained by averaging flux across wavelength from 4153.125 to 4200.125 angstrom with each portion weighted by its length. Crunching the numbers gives 9.91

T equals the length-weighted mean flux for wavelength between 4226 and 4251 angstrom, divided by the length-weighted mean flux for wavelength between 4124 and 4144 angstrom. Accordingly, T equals 1.9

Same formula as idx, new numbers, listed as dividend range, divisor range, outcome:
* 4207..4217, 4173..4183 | 1.19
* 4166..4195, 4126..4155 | 1.12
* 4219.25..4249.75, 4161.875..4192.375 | 1.57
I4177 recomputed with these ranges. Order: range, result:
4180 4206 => 10.5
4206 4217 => 12.1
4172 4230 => 11.4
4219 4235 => 14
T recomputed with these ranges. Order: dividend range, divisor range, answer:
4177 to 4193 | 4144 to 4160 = 1.10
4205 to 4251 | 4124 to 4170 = 1.61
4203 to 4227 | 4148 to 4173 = 1.32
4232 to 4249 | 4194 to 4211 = 1.50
